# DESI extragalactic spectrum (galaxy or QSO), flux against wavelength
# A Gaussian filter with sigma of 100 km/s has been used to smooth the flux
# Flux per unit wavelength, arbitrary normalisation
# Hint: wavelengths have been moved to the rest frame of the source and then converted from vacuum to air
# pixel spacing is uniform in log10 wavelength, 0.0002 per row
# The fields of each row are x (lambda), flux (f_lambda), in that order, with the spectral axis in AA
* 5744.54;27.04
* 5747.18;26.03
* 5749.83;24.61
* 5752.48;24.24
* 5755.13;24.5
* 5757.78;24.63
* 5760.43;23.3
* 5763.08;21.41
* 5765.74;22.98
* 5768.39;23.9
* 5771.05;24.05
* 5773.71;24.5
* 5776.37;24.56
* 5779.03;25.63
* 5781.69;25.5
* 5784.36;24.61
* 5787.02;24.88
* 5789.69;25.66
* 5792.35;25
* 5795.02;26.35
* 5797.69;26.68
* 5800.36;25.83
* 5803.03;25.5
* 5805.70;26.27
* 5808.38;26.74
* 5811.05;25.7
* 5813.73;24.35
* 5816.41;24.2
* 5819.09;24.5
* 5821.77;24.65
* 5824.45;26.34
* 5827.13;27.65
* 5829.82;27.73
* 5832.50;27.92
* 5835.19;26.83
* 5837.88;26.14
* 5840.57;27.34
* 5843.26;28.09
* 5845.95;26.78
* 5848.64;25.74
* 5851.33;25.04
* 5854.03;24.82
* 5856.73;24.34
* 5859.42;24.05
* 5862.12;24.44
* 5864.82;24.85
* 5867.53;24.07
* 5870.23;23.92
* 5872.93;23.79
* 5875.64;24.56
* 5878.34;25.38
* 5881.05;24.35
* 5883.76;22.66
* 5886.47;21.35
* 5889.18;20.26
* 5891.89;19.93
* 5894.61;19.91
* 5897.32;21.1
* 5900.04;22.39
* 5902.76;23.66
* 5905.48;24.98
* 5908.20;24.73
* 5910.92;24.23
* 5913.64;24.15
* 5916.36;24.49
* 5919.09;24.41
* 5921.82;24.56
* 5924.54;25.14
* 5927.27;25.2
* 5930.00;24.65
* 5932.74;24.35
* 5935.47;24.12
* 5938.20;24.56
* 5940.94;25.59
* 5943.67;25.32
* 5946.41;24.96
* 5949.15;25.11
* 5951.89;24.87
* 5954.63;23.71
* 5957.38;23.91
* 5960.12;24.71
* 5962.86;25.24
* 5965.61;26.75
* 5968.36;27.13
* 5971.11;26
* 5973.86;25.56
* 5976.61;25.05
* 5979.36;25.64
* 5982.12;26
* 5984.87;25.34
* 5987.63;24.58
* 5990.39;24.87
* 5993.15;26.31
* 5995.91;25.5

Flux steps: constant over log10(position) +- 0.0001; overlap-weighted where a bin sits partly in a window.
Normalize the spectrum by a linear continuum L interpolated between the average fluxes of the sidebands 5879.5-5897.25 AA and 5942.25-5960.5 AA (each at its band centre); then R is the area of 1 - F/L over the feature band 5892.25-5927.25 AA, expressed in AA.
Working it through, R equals -1.64 AA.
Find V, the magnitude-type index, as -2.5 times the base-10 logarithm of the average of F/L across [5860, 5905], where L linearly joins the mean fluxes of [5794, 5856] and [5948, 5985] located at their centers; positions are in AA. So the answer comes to 0.13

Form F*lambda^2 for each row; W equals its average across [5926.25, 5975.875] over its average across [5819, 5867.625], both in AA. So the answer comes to 1.00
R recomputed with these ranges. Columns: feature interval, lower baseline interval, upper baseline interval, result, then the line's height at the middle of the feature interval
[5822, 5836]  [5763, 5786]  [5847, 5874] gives -1.5 AA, 24.4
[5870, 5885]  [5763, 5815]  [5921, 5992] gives 0.6 AA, 25.1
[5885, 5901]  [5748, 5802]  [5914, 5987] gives 2.7 AA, 24.9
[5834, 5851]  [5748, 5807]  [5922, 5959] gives -1.3 AA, 24.8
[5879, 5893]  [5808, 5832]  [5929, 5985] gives 2.0 AA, 25.5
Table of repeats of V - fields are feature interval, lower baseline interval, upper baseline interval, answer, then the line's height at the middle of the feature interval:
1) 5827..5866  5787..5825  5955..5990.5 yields -0.025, 25.5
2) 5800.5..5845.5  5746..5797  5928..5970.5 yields -0.066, 24.7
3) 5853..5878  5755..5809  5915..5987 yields 0.027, 25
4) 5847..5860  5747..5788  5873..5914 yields -0.070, 23.3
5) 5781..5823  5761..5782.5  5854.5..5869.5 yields -0.056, 24.1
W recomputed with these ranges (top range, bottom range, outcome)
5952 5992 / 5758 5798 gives 1.10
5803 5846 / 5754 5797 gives 1.09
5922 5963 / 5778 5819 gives 1.02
